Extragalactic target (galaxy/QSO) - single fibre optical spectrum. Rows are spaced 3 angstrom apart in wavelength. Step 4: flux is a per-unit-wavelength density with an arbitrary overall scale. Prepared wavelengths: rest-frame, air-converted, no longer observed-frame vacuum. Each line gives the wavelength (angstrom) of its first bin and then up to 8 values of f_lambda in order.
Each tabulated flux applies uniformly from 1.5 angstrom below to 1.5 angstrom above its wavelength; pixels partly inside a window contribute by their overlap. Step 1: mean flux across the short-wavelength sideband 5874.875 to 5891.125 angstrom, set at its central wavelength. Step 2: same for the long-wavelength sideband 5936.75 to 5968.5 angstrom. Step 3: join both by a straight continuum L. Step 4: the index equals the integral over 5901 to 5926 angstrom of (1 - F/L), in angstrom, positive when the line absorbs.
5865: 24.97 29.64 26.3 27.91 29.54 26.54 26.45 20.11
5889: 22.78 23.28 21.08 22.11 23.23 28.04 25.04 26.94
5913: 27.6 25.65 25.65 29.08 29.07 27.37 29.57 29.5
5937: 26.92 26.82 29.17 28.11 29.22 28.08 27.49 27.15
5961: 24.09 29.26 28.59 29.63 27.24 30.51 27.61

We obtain -0.6 angstrom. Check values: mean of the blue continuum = 25.1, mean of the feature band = 26.9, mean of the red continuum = 27.7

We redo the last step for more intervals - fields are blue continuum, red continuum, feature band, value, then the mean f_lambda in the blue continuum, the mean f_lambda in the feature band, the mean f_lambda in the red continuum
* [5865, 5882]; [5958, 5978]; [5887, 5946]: 3.5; 27.7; 26.3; 28.1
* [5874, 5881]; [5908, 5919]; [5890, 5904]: 2.2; 28.1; 23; 26.5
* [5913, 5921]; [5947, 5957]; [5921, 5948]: -1.2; 26.2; 28.4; 28.2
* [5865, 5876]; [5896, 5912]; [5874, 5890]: 0.8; 27.6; 25.4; 25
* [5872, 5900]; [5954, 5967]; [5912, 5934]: -1.7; 24.4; 27.8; 27.2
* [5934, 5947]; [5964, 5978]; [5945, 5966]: 0.6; 27.9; 27.6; 29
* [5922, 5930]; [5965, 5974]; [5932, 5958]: 0.4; 28.5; 28.1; 28.6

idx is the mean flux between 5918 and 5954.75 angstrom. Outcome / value 28.2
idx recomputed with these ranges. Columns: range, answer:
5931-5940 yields 28.2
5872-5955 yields 26.5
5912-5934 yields 27.8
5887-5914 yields 24.3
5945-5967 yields 27.7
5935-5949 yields 28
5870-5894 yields 25.3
